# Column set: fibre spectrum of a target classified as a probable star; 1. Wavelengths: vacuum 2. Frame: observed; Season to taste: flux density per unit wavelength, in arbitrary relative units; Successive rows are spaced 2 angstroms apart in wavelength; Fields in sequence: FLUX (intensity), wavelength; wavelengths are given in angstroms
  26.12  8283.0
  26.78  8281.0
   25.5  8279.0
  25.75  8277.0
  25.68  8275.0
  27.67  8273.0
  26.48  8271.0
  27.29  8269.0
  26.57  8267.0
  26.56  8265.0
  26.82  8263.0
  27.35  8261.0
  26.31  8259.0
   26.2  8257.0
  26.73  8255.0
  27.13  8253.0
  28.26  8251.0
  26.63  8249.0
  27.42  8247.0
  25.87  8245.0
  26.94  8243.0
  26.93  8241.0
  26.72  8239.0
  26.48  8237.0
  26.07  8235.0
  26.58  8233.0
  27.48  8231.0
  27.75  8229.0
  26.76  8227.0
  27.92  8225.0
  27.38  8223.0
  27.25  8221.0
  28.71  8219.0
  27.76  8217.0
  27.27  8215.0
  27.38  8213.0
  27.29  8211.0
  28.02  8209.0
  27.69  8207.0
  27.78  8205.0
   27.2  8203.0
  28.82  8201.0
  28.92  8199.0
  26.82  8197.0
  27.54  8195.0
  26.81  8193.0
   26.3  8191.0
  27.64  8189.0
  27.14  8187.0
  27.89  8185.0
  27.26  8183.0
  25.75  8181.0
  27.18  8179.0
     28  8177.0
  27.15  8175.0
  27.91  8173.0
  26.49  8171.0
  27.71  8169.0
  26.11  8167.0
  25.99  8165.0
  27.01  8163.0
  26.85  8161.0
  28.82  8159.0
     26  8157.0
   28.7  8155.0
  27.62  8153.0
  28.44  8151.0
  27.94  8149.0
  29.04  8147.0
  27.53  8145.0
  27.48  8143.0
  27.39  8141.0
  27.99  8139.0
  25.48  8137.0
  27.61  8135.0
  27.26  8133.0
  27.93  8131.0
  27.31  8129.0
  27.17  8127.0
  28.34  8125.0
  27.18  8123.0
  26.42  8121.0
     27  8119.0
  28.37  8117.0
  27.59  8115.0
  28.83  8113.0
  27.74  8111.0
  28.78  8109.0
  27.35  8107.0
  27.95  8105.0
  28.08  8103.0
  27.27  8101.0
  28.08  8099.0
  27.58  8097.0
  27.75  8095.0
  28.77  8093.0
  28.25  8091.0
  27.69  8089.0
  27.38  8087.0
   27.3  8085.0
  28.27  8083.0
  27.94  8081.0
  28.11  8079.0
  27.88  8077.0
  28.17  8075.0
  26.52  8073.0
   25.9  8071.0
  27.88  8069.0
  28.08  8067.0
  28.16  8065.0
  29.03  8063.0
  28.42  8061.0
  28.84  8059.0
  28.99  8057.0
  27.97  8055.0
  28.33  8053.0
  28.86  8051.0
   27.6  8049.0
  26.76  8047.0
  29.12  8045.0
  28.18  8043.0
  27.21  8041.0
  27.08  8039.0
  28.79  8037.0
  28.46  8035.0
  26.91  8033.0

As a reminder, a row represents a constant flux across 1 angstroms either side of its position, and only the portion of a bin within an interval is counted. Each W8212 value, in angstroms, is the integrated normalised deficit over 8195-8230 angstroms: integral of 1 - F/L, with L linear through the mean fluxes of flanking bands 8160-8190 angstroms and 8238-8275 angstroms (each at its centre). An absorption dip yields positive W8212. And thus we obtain -0.93 angstroms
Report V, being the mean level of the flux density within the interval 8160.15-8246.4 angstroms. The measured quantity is 27.2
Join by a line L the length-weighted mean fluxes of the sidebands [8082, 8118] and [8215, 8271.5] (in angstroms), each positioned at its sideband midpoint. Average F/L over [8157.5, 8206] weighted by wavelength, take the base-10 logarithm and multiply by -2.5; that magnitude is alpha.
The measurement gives 0.005 mag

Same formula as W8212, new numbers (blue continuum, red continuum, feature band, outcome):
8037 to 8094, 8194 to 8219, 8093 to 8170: 0.8 angstroms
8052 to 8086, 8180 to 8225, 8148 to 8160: -0.1 angstroms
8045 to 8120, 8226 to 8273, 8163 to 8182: 0.3 angstroms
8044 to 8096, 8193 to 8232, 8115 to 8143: 0.5 angstroms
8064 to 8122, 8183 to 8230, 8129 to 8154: 0.0 angstroms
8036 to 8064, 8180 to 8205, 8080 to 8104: 0.1 angstroms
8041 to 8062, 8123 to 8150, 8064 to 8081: 0.3 angstroms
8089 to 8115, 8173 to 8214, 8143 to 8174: 0.2 angstroms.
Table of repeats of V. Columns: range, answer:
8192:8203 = 27.7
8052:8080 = 28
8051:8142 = 27.8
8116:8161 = 27.6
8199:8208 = 28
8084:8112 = 27.9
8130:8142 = 27.3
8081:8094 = 27.9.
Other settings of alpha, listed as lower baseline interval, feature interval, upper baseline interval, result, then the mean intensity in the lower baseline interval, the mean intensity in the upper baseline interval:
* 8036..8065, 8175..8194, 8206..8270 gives 0.01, 28.2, 27.1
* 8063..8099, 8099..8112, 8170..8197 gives -0.01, 27.8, 27.1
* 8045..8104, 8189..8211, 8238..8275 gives -0.02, 27.9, 26.8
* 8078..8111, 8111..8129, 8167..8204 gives 0.01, 27.9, 27.3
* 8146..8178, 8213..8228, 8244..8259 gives -0.02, 27.5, 26.9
